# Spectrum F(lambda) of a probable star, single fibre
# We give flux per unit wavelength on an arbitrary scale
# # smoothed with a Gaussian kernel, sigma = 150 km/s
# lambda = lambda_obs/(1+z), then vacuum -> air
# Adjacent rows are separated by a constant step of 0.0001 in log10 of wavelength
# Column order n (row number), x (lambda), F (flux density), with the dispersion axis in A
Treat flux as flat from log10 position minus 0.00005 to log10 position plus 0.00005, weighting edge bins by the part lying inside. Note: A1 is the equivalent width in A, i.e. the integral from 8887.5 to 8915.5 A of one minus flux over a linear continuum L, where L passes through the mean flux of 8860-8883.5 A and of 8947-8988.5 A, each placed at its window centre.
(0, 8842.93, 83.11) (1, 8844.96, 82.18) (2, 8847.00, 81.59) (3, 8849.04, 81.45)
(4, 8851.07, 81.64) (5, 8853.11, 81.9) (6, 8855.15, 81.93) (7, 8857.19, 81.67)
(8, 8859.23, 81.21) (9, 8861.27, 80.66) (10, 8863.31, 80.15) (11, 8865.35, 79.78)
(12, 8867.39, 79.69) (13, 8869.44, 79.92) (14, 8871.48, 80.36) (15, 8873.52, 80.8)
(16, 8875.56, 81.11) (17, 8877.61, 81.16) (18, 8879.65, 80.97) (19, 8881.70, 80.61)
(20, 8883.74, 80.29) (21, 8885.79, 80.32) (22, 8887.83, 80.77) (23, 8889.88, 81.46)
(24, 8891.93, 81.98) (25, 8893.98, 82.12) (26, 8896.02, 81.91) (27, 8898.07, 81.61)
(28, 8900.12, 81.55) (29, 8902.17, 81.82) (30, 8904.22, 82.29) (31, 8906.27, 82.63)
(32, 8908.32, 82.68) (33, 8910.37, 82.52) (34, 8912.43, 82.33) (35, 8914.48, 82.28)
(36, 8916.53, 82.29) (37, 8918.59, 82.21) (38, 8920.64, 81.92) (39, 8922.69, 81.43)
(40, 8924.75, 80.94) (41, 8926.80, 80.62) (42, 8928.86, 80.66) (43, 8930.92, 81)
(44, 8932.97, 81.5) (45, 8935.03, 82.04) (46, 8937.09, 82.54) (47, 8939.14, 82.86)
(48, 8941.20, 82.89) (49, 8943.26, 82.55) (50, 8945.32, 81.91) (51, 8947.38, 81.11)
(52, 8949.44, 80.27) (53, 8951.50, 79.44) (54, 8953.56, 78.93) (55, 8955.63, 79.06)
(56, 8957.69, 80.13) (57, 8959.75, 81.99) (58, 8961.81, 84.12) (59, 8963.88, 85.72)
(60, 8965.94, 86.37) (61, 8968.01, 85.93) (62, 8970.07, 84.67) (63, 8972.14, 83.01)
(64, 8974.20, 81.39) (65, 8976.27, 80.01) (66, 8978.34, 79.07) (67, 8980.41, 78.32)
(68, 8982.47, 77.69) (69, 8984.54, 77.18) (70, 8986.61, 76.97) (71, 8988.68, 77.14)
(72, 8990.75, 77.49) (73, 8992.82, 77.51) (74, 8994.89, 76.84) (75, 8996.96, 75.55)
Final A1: -0.5 A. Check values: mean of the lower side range 80.5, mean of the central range 82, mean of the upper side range 81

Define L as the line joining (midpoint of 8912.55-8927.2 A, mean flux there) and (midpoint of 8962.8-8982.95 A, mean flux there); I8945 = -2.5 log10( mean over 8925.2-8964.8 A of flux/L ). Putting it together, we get 0.01 mag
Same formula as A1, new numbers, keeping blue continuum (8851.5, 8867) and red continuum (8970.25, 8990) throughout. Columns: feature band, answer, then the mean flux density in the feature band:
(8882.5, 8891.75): -0.03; 80.8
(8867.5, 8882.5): 0.02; 80.6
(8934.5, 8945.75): -0.38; 82.5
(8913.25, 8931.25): -0.33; 81.5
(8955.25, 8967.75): -0.60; 83.3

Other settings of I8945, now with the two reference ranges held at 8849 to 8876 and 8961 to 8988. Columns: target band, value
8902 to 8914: -0.02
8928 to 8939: -0.01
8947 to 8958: 0.02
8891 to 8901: -0.01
